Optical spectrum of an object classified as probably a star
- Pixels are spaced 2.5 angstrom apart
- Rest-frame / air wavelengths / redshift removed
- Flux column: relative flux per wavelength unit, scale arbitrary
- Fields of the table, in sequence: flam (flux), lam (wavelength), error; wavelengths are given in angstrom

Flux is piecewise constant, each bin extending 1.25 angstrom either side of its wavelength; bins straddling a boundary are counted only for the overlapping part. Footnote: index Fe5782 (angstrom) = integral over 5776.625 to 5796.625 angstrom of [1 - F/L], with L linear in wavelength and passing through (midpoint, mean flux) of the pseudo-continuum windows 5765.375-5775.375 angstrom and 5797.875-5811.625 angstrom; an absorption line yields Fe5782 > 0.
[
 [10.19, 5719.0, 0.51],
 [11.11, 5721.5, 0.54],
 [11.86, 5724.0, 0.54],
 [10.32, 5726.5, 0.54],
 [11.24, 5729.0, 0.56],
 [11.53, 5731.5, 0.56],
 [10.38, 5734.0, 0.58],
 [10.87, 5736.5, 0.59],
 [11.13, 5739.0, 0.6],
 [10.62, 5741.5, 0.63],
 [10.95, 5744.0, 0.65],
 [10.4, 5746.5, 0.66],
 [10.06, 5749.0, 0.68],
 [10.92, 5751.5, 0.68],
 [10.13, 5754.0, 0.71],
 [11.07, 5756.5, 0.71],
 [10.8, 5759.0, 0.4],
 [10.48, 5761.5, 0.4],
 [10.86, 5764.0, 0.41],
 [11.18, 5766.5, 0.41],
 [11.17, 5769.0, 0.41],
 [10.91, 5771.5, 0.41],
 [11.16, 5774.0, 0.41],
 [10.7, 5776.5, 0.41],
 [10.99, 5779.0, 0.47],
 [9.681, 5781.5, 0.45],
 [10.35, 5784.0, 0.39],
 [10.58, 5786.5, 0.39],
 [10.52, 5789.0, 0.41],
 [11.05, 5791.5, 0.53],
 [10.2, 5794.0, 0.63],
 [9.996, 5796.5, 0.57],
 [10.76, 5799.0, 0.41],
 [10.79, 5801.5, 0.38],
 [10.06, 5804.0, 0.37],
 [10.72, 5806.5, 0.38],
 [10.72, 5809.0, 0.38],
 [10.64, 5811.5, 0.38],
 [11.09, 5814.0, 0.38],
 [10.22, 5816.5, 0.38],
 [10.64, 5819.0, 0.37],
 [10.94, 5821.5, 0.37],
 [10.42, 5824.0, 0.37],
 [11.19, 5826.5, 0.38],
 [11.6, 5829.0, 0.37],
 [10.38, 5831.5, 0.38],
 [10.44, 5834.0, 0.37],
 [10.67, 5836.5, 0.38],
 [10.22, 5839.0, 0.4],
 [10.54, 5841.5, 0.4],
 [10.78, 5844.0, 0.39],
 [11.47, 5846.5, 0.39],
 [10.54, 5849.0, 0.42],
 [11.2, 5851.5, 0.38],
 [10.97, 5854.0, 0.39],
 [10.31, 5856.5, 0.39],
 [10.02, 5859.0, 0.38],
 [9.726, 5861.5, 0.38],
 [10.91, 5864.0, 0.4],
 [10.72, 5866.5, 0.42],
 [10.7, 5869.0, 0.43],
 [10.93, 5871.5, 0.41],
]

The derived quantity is 0.8 angstrom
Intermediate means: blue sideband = 11.1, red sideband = 10.6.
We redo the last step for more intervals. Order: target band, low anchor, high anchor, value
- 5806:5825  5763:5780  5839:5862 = 0.2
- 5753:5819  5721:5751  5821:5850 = 1.0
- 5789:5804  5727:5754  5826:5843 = 0.3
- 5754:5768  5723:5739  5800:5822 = 0.1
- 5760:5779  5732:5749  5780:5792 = -0.7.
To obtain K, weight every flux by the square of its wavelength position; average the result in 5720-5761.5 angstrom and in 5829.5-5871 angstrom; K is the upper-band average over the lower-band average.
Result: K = 1.02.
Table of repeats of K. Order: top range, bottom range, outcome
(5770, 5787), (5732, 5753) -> 1.01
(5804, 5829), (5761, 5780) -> 1.00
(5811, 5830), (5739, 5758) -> 1.05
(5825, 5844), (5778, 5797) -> 1.04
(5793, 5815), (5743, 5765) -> 1.01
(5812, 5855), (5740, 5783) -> 1.03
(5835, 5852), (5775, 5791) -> 1.04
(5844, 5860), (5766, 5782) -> 1.02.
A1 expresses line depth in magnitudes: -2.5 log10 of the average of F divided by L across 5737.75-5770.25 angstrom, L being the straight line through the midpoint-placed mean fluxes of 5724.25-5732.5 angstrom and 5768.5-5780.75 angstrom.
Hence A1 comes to 0.026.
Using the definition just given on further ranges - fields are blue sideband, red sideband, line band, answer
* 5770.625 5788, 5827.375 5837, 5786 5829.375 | 0.006 mag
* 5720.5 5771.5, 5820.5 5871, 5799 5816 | 0.010 mag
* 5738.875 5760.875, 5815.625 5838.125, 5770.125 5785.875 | 0.004 mag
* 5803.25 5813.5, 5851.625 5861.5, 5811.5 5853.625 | -0.026 mag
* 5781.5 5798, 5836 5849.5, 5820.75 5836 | -0.019 mag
